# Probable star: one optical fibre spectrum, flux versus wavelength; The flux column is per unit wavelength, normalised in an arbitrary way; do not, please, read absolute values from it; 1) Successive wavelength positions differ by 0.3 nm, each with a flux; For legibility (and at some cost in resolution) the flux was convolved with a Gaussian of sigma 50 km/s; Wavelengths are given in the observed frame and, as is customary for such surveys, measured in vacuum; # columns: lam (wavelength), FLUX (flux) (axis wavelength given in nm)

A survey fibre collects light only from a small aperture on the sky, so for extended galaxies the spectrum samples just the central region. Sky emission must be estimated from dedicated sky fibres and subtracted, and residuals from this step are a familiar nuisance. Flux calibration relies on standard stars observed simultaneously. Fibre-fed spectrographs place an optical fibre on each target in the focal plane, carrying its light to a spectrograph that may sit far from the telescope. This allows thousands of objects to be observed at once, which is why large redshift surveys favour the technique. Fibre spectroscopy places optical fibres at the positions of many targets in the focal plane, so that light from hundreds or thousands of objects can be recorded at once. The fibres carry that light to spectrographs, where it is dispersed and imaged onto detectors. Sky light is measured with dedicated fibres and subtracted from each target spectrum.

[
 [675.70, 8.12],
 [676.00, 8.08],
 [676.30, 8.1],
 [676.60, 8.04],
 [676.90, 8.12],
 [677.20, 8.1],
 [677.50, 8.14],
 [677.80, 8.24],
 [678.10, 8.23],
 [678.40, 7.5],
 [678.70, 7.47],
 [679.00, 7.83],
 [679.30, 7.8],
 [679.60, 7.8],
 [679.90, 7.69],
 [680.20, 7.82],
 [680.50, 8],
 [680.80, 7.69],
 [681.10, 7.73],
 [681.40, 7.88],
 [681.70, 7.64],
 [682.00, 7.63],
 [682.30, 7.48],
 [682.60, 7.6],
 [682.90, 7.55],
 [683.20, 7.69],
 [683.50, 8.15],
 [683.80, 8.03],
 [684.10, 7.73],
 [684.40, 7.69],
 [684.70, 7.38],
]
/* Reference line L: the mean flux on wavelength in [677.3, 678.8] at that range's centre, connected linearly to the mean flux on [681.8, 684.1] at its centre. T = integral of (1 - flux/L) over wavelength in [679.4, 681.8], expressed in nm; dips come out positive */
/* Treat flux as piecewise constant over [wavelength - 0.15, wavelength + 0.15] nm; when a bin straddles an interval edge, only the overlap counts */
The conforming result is 0.01 nm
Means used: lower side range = 7.94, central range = 7.78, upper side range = 7.73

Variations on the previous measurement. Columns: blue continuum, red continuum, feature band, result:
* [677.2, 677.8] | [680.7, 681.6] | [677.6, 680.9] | 0.056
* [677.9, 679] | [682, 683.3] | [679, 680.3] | -0.011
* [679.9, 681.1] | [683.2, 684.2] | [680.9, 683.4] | 0.068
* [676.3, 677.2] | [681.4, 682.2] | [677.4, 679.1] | 0.014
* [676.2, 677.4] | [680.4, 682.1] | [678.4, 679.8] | 0.039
